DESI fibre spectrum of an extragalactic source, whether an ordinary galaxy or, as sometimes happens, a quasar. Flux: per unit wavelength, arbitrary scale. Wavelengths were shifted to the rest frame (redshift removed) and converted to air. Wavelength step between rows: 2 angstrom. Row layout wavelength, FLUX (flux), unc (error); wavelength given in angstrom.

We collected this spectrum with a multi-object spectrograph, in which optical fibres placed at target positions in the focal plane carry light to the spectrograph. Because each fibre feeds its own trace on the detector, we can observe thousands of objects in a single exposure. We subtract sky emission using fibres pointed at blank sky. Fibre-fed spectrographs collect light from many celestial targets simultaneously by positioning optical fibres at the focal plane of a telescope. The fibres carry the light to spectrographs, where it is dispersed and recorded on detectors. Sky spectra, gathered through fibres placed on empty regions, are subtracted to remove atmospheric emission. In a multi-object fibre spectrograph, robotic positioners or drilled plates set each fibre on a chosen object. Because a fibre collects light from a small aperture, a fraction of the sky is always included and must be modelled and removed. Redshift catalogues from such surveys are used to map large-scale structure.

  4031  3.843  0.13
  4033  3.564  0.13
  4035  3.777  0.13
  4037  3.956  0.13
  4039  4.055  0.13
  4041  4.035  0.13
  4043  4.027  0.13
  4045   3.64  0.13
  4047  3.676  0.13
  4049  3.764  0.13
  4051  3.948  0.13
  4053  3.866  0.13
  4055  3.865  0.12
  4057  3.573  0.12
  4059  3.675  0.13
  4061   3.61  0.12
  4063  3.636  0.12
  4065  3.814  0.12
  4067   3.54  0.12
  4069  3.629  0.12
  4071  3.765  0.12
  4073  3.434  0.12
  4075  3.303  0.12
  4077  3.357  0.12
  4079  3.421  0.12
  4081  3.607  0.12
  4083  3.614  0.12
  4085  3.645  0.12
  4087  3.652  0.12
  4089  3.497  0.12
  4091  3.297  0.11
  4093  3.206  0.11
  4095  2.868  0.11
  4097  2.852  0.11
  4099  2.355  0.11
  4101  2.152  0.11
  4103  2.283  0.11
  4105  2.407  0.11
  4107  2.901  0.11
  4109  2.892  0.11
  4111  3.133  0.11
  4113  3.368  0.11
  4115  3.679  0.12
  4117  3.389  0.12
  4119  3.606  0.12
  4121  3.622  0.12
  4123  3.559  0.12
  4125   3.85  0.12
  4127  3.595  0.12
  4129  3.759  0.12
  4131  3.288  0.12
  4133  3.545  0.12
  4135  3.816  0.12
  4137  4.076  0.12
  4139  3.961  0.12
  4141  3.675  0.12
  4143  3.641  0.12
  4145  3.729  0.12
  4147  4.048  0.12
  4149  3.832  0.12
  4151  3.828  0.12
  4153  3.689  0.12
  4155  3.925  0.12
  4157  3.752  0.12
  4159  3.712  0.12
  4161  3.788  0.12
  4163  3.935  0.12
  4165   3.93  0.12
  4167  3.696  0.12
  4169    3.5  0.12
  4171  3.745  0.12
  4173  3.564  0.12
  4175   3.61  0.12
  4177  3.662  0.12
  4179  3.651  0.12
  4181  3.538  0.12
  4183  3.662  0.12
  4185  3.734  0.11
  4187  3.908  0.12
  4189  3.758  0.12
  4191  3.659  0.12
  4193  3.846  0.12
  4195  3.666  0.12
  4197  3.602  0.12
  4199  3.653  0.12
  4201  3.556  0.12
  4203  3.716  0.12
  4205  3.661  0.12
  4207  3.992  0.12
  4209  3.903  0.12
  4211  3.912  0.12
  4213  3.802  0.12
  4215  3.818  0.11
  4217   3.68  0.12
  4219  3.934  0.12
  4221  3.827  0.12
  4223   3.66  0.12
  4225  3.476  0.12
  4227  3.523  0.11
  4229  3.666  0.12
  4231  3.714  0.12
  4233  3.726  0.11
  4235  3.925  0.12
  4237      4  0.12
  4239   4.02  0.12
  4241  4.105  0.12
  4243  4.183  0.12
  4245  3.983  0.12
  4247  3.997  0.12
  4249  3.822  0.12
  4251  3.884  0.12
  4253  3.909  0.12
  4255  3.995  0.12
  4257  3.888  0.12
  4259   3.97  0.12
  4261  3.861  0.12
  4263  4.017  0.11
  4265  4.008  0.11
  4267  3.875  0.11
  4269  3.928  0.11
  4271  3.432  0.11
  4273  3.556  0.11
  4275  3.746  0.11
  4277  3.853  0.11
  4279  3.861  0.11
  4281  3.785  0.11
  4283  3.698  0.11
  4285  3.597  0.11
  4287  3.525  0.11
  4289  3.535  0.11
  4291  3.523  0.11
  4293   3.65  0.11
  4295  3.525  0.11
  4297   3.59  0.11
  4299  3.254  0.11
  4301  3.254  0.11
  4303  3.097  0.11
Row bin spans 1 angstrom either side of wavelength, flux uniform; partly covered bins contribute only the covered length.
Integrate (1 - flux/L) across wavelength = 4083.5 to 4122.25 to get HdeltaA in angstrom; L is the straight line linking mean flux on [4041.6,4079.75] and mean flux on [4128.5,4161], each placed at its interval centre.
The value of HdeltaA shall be 6.4 angstrom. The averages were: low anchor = 3.67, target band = 3.1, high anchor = 3.77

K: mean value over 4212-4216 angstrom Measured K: 3.81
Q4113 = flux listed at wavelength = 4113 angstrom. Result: 3.368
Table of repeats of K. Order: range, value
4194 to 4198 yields 3.63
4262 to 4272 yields 3.85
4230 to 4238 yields 3.84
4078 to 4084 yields 3.55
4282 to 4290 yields 3.59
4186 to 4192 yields 3.77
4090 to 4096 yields 3.12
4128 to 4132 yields 3.52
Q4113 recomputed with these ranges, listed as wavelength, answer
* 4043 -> 4.027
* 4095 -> 2.868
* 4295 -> 3.525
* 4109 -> 2.892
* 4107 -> 2.901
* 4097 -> 2.852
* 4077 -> 3.357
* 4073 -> 3.434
